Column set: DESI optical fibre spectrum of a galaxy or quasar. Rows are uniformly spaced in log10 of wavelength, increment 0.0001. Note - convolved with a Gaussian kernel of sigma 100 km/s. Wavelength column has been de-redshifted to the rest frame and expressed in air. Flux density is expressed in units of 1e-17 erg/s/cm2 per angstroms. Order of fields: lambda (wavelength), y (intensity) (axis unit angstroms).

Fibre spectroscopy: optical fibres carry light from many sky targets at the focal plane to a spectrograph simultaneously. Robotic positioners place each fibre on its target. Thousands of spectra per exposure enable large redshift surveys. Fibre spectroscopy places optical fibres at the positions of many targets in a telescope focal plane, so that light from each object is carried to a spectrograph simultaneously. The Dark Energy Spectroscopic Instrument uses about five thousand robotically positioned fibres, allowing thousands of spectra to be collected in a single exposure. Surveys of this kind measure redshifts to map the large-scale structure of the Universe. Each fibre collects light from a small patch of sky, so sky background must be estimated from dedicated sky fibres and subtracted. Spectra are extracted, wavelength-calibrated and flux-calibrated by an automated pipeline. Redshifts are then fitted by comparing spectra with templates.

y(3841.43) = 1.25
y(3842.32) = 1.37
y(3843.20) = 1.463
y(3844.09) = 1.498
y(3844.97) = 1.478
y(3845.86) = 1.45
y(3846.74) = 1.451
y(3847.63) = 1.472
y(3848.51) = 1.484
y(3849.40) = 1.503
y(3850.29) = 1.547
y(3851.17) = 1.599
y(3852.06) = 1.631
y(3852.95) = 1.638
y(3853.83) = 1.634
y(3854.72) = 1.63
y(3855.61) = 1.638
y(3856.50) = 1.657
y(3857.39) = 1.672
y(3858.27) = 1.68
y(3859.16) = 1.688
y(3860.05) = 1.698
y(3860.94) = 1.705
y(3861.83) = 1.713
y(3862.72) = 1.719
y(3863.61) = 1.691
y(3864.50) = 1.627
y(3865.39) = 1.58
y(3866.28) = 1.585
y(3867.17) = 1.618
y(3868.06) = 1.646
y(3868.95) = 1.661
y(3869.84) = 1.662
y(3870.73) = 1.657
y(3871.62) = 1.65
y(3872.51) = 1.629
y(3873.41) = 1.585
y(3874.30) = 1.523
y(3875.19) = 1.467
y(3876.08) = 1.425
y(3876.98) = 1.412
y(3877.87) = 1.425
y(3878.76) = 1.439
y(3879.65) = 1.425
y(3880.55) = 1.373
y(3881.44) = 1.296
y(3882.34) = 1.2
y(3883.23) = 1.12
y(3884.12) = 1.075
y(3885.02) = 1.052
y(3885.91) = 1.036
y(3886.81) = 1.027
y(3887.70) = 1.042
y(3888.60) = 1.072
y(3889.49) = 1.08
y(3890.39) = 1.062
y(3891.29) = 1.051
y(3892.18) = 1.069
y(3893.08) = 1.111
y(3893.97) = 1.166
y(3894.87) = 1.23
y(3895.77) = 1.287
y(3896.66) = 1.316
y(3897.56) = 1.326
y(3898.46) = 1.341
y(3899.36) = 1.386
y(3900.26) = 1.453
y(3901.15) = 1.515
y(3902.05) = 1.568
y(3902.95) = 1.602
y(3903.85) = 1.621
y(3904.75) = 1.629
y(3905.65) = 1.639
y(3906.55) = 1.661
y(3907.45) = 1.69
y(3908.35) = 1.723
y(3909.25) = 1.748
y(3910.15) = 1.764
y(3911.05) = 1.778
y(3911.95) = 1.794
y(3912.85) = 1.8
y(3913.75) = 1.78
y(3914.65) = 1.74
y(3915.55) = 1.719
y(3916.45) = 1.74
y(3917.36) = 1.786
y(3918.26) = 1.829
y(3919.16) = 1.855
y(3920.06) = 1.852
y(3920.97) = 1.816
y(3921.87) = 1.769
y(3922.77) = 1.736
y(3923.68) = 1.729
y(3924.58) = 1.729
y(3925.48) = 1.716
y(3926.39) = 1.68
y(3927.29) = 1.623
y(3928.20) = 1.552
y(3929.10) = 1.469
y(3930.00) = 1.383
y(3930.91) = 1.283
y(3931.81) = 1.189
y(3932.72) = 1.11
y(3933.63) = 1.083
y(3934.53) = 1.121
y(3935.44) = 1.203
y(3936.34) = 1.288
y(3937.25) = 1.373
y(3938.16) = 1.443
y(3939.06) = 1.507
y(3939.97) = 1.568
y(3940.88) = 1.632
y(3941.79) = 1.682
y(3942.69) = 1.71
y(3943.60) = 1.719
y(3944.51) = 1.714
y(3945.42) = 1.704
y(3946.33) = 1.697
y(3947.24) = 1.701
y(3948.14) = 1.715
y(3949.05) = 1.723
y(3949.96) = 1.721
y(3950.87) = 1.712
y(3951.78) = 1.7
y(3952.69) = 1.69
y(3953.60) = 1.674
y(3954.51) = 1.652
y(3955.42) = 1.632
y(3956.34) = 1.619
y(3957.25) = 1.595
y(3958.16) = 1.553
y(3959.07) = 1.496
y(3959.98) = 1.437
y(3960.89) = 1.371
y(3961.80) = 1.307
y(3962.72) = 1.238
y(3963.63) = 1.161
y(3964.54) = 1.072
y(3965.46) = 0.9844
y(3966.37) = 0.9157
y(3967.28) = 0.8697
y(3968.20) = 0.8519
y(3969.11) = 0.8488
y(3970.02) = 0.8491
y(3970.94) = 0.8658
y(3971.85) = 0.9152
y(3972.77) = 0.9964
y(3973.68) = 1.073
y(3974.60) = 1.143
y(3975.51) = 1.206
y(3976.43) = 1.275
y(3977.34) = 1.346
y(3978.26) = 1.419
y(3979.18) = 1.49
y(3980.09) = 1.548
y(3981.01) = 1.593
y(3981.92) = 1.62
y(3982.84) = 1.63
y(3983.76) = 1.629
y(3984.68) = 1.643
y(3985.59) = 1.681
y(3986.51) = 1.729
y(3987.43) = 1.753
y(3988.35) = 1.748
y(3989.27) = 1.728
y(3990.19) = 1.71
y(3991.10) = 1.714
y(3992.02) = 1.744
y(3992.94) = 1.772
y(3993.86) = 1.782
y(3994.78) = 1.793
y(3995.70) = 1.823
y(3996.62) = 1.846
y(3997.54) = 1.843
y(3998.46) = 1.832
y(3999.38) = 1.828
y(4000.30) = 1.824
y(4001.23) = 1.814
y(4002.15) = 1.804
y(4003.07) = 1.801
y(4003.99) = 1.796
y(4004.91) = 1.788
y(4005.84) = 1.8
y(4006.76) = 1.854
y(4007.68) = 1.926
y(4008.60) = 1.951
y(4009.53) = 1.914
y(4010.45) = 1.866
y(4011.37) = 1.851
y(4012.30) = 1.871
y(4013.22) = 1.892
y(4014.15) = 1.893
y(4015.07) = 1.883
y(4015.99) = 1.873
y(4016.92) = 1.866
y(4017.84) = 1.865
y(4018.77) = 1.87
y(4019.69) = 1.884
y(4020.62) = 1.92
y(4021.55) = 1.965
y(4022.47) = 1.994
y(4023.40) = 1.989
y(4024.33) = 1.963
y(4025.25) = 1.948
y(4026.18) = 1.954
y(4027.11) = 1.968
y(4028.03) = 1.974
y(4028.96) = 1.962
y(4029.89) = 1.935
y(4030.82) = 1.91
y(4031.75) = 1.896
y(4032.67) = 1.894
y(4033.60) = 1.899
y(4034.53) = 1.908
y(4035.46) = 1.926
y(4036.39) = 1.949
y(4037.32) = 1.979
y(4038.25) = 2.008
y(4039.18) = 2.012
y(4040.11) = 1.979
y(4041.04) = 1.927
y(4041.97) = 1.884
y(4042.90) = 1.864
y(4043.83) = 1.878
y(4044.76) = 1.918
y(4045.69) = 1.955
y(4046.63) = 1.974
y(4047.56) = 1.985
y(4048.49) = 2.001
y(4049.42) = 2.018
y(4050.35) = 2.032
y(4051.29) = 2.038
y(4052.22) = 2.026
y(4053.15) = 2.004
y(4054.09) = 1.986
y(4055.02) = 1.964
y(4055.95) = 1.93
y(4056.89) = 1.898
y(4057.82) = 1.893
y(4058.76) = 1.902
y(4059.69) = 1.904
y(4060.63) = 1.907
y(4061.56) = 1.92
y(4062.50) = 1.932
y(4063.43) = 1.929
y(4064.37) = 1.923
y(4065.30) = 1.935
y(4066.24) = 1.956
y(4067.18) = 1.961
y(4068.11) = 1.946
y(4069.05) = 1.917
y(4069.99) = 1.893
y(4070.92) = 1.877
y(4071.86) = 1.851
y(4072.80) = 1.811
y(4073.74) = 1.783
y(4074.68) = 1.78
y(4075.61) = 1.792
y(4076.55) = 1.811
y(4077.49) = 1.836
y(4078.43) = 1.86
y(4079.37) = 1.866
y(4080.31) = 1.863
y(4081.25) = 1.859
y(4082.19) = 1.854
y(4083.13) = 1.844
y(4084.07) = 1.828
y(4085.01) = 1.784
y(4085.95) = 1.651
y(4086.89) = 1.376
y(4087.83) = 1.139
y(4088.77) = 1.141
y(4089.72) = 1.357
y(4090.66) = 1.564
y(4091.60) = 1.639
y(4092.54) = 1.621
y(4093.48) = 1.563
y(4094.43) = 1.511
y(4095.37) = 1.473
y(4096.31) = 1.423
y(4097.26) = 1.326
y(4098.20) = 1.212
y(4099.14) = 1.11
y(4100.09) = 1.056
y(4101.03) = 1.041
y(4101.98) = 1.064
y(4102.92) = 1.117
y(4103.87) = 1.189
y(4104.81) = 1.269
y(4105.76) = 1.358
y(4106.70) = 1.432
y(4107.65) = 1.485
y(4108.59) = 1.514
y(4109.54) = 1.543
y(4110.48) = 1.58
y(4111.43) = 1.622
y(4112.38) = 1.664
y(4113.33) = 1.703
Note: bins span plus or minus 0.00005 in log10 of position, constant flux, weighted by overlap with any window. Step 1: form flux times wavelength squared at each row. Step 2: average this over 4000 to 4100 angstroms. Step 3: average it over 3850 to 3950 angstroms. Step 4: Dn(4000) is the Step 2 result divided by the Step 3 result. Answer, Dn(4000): 1.3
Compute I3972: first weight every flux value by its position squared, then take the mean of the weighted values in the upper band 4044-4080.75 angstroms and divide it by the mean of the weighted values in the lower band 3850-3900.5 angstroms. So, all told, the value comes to 1.47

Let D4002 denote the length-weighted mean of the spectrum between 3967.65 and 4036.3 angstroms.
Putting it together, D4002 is 1.71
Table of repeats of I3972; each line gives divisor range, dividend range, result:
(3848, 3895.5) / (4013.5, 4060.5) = 1.46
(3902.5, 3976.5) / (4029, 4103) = 1.27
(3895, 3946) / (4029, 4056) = 1.32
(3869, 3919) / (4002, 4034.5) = 1.39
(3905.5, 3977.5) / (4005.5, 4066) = 1.36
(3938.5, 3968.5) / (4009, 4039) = 1.33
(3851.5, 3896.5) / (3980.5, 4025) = 1.35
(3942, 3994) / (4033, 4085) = 1.37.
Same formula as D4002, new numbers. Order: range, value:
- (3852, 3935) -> 1.51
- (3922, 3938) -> 1.43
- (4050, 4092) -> 1.82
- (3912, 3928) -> 1.76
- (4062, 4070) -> 1.93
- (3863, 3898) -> 1.35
